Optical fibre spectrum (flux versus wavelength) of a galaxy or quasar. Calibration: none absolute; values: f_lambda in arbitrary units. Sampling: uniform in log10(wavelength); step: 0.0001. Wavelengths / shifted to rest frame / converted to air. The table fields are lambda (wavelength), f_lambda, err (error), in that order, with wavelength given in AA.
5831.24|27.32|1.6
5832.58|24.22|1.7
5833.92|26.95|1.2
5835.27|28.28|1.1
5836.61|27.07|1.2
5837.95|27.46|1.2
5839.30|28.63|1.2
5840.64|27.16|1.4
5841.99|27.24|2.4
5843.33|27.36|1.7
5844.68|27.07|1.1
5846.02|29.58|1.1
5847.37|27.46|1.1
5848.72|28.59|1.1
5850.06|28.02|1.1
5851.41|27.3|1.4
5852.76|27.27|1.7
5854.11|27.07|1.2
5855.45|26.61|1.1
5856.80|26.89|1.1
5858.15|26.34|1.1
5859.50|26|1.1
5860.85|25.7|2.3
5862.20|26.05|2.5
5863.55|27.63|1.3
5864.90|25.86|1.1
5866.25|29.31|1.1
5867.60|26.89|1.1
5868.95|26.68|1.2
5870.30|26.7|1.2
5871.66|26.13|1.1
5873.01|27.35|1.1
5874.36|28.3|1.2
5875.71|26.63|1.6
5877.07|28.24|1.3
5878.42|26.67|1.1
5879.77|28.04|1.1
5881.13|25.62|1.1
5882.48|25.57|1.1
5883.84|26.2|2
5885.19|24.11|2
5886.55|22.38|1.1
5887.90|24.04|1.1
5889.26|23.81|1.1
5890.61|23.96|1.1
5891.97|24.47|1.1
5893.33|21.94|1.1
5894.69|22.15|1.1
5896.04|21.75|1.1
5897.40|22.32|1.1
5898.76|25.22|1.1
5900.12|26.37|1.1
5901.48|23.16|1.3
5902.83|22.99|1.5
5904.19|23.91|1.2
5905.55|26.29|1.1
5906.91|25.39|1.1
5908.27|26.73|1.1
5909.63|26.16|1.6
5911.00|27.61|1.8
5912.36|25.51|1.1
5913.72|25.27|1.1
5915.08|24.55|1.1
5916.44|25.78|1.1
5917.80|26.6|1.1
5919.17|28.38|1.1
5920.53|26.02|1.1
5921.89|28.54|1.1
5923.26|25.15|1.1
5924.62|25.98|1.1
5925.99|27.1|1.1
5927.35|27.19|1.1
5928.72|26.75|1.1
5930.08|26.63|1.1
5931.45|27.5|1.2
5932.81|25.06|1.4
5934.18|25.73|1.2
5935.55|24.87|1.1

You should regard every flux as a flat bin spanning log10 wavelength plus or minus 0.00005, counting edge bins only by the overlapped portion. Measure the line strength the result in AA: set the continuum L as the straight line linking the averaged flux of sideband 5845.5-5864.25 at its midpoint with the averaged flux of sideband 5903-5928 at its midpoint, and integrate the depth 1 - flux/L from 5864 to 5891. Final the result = 0.63 AA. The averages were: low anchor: 27.2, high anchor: 26.2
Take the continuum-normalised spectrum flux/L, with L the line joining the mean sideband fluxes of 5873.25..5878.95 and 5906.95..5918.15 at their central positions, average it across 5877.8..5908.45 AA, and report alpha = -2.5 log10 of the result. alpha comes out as 0.10 mag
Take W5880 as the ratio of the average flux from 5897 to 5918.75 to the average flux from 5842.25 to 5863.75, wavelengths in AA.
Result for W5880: 0.93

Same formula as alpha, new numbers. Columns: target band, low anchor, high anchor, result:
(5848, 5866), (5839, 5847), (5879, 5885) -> 0.012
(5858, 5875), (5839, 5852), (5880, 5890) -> -0.029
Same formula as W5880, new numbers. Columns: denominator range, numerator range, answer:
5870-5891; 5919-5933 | 1.03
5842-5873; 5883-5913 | 0.90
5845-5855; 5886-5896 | 0.83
